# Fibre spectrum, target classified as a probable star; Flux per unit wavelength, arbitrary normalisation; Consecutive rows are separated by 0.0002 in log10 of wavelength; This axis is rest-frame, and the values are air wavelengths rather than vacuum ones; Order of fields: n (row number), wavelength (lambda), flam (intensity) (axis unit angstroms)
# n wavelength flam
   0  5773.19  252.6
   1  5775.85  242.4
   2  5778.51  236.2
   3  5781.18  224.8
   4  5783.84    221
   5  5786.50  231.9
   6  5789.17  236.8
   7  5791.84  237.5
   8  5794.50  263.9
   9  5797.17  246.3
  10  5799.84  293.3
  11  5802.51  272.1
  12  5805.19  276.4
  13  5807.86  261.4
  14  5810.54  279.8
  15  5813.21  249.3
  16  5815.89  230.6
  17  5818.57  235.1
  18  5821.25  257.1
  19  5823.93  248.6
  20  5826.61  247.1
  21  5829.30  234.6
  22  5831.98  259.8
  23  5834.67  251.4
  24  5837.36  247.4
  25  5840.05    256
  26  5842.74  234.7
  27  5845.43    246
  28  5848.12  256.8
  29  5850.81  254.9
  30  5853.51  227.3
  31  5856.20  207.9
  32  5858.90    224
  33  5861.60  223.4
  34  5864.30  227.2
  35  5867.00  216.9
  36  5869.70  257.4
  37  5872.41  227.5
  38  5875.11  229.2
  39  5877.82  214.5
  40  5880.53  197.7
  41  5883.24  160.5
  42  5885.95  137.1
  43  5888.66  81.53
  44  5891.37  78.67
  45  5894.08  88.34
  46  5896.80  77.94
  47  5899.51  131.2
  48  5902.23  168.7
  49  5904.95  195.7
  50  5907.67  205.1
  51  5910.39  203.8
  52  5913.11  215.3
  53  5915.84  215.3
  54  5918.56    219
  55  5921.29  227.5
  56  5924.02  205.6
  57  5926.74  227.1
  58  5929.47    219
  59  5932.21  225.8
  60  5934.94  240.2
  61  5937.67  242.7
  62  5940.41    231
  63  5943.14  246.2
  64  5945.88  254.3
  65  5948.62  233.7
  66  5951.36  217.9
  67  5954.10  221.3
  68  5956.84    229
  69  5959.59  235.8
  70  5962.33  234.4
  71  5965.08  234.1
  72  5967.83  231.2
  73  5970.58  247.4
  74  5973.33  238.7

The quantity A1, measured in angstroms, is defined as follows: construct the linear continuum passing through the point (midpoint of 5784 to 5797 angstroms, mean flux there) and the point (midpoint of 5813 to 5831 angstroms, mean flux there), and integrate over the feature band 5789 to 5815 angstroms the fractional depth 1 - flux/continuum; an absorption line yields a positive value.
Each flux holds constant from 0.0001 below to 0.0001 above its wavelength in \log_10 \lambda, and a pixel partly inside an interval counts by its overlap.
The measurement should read -2.2 angstroms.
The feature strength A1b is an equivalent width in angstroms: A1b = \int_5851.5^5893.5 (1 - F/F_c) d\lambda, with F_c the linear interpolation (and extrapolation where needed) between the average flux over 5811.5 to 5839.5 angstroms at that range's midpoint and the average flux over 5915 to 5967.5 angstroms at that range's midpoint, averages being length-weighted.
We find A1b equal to 8.3 angstroms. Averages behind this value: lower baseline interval 247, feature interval 193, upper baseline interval 230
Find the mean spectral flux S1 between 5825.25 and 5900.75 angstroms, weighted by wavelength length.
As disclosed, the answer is 203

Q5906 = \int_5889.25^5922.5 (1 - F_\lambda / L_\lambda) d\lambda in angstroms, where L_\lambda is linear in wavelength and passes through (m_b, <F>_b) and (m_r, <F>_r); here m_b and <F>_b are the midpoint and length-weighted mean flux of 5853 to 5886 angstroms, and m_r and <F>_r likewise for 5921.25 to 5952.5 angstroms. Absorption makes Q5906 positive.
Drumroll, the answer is 8.52 angstroms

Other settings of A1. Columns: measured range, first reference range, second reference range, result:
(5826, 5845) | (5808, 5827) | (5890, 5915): -1.4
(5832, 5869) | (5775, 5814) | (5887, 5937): -3.4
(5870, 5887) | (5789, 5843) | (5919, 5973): 3.1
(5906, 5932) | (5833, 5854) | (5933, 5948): 3.0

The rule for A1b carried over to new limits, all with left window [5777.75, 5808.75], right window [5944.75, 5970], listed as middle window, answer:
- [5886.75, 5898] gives 7.3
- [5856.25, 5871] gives 0.9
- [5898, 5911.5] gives 3.3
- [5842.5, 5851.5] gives -0.2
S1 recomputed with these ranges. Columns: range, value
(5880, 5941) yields 182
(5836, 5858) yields 241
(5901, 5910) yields 192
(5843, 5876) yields 233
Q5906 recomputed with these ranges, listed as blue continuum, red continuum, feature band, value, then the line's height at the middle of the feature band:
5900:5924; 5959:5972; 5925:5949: -1.8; 219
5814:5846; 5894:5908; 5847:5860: -1.3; 212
